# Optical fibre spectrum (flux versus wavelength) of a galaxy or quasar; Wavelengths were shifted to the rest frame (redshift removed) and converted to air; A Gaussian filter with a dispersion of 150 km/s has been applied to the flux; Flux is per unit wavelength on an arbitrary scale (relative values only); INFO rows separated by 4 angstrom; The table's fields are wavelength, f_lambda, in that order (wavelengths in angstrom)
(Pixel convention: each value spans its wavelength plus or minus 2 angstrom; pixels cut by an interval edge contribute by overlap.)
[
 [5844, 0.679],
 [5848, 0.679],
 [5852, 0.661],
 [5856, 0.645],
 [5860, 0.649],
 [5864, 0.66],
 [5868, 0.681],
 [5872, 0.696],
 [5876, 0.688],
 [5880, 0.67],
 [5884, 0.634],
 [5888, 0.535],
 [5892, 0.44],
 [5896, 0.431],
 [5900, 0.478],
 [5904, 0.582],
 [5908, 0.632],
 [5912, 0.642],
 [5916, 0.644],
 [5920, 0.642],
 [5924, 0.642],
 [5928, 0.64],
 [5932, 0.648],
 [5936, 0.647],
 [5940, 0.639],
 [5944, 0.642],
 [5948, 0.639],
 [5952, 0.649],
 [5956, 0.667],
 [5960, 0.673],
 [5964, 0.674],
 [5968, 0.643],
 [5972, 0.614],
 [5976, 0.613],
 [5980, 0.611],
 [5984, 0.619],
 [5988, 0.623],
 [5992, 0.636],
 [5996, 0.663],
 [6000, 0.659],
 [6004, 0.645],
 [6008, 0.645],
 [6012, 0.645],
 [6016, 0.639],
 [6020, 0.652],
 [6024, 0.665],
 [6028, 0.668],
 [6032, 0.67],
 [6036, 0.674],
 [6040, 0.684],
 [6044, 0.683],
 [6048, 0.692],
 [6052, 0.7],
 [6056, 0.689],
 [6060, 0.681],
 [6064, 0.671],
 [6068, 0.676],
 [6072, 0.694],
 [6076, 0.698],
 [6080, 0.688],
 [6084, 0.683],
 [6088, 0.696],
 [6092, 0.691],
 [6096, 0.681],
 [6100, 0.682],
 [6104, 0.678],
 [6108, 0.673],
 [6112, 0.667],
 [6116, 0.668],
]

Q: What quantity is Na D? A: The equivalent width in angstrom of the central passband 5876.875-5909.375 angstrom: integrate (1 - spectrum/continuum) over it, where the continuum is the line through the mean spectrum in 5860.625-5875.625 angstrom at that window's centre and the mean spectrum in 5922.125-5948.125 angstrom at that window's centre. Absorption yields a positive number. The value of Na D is 5.43 angstrom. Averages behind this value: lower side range 0.677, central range 0.553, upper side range 0.643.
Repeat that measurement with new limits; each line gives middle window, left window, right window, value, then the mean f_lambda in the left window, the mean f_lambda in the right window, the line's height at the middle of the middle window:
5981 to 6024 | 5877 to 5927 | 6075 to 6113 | -0.4 angstrom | 0.584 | 0.684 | 0.636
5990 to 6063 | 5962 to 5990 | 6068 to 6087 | -0.8 angstrom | 0.628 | 0.689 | 0.659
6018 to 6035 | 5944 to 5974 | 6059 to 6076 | 0.2 angstrom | 0.651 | 0.683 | 0.67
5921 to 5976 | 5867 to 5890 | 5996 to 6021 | 0.2 angstrom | 0.649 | 0.649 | 0.649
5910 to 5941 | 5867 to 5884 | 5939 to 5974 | 0.8 angstrom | 0.678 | 0.649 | 0.66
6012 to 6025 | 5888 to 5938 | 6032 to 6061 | 0.3 angstrom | 0.587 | 0.685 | 0.665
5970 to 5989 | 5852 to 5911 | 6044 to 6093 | 1.0 angstrom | 0.604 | 0.688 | 0.648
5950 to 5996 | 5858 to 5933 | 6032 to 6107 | 0.3 angstrom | 0.612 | 0.685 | 0.644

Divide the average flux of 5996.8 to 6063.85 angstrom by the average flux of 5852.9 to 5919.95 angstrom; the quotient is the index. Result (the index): 1.1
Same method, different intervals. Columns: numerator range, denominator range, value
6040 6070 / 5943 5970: 1.04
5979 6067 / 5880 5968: 1.08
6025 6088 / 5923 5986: 1.07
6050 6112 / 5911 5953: 1.07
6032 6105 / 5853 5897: 1.11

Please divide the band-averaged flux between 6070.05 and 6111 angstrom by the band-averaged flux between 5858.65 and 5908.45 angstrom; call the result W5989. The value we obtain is 1.2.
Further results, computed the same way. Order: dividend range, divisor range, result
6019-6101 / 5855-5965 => 1.09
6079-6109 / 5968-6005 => 1.08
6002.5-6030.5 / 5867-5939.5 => 1.07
